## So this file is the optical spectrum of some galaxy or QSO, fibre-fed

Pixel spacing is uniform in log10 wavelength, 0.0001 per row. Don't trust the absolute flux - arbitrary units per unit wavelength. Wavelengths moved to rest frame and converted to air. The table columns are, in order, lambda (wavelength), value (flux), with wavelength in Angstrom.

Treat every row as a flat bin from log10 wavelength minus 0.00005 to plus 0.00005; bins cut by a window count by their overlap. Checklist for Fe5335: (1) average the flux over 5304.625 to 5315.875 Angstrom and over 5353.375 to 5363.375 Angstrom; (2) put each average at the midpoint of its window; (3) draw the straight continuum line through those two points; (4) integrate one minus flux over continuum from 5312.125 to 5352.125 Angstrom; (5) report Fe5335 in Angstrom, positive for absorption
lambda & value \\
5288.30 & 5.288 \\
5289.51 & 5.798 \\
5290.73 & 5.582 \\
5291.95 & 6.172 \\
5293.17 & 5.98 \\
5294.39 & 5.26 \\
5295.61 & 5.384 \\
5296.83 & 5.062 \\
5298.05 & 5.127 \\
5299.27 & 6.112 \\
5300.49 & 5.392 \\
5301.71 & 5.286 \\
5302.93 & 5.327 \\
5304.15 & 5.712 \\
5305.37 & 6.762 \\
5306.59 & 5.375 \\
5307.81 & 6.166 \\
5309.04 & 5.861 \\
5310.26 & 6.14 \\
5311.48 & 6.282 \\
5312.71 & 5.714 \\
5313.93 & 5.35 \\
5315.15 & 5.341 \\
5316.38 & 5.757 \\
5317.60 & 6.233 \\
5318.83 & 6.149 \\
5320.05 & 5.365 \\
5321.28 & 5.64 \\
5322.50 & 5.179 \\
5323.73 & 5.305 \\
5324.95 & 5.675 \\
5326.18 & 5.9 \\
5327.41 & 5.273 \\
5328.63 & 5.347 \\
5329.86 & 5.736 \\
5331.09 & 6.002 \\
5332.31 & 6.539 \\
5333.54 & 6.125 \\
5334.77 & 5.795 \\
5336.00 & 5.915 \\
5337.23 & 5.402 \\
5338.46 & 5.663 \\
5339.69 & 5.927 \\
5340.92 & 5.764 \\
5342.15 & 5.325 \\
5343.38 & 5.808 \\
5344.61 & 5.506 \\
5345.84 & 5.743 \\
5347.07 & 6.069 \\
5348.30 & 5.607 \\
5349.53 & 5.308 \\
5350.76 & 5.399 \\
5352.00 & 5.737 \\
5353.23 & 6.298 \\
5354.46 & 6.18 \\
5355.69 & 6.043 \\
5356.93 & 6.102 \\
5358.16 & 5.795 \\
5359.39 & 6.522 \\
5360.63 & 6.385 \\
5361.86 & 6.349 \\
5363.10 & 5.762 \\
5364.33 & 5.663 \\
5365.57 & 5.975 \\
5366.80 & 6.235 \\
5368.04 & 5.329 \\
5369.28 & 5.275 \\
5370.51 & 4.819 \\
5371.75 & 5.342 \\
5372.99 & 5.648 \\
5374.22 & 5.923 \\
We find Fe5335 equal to 2.2 Angstrom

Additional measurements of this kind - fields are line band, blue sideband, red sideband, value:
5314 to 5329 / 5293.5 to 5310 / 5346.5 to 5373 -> 0.2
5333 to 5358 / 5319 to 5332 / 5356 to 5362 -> 0.7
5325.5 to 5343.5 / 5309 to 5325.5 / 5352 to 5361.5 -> 0.4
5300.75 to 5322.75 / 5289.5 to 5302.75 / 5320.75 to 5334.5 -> -0.5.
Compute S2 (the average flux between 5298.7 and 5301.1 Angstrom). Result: 5.75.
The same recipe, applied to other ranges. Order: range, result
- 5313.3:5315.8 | 5.36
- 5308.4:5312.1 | 6.08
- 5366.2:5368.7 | 5.75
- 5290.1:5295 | 5.74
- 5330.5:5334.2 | 6.22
